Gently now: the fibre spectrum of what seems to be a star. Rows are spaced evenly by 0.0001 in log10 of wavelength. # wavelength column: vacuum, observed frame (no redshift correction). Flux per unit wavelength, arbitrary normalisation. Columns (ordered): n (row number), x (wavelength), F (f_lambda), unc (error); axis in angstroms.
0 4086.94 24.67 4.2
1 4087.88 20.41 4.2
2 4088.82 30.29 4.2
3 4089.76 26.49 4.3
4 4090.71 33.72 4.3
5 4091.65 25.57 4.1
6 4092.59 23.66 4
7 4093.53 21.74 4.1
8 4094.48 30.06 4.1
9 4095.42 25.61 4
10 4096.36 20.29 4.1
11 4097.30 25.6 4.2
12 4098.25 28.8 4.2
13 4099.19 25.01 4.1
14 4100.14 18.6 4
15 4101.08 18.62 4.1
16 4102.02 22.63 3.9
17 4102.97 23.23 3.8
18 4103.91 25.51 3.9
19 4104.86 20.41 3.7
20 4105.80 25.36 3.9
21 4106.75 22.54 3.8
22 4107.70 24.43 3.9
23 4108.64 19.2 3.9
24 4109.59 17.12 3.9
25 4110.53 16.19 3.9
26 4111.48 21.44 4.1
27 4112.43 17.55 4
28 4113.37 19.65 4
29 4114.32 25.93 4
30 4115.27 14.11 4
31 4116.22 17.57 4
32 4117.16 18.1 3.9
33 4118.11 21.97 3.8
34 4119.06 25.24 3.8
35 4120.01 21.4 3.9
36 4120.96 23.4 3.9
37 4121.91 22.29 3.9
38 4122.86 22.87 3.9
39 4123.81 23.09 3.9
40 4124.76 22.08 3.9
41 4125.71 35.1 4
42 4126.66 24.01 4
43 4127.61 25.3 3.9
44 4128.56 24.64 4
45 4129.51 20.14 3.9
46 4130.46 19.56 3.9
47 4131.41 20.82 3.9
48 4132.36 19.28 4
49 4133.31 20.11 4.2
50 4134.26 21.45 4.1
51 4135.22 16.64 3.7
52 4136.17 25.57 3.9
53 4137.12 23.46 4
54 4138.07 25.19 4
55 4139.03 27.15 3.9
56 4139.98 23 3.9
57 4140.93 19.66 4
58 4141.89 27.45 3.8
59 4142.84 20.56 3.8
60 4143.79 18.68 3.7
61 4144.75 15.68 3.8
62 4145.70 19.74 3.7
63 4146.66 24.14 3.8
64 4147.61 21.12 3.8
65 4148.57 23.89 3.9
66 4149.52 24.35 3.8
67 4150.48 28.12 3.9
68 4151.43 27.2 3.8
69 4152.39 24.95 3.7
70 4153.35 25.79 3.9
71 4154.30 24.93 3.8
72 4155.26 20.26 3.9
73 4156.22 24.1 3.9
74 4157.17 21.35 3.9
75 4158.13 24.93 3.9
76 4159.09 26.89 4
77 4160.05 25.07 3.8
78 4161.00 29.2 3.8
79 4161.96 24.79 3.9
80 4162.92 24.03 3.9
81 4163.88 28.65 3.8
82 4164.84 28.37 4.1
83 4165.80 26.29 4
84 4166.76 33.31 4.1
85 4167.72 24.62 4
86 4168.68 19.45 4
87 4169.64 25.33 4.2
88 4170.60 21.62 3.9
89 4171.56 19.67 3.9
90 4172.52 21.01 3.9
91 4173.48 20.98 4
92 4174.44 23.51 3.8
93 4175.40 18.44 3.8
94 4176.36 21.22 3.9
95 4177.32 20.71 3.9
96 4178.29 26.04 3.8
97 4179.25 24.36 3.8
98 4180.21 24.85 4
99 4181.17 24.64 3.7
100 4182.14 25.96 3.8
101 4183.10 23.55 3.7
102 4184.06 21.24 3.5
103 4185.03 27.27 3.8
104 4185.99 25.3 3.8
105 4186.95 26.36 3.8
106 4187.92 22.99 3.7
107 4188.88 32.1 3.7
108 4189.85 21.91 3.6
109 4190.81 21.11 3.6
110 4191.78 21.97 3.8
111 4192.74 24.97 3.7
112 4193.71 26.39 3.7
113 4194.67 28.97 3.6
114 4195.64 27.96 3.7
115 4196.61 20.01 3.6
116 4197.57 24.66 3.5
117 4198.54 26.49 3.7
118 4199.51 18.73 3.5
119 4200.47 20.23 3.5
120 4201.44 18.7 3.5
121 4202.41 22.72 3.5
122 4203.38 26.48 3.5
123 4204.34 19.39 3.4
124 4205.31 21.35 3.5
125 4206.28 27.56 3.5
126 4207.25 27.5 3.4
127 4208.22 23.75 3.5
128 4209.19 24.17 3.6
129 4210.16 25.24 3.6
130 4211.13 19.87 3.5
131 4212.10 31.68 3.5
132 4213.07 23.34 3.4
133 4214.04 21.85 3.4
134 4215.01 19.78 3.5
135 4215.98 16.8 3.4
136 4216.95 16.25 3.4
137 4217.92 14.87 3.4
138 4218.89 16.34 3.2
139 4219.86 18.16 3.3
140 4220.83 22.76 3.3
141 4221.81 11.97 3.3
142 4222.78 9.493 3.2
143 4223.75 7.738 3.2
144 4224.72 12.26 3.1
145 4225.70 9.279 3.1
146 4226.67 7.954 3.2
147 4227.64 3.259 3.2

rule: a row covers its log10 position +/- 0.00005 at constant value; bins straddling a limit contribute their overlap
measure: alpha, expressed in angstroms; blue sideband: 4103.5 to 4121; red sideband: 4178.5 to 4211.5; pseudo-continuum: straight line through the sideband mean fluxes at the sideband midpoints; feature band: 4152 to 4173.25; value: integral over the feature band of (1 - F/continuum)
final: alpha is -1.77 angstroms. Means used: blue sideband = 20.8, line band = 24.7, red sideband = 24.1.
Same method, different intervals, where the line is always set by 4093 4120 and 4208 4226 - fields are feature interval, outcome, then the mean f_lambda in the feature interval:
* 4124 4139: -1.41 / 23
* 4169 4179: -1.15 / 21.9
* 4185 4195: -3.23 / 25.3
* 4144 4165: -4.20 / 24.3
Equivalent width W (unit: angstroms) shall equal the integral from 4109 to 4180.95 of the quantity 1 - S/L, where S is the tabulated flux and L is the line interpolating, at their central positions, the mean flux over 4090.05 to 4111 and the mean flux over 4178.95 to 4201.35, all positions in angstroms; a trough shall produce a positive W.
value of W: 2.9 angstroms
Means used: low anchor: 23.4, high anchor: 24.3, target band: 22.9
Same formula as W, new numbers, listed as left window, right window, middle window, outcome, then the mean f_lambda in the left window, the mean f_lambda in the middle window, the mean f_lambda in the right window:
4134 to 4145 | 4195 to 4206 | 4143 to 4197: -4.1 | 22.2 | 24.1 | 22.6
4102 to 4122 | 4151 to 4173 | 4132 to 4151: 0.8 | 21.1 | 22.3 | 24.8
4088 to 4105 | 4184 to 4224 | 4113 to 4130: 1.1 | 24.8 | 22.6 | 22.1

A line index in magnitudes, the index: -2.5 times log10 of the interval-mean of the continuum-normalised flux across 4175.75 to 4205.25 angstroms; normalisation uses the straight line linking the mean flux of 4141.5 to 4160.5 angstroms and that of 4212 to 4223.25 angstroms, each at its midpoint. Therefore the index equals -0.17 mag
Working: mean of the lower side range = 23.4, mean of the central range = 23.8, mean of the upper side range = 18.2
